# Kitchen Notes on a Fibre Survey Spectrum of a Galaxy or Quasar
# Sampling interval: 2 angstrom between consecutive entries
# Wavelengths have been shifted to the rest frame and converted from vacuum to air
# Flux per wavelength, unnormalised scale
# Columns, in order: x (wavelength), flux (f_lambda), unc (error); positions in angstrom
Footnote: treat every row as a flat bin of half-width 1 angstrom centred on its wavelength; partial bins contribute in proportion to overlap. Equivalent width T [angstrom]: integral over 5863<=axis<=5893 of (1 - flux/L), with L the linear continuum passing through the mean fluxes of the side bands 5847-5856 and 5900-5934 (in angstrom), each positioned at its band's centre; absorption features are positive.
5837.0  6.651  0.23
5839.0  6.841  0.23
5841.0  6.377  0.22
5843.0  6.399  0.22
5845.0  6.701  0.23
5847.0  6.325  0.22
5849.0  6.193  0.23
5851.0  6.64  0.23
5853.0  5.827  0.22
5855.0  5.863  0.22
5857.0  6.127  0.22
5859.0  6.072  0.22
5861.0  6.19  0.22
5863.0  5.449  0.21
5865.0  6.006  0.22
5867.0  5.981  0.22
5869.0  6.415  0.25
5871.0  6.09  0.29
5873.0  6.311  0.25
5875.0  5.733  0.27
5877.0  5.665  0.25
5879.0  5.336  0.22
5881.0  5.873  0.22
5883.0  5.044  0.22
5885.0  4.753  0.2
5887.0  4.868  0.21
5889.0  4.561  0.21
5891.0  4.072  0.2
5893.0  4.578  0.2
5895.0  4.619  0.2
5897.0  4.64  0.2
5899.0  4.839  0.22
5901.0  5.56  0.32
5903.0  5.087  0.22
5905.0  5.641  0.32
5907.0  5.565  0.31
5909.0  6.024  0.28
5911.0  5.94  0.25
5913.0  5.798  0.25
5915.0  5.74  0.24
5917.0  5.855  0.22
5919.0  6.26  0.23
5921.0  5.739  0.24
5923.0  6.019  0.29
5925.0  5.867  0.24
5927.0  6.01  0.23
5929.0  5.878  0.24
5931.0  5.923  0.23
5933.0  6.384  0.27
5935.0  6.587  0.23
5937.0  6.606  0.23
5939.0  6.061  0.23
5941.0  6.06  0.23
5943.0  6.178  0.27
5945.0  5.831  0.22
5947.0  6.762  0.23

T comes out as 2.9 angstrom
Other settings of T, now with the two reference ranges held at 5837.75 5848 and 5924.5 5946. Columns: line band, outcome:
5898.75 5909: 1.35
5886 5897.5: 3.22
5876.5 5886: 1.57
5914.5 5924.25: 0.42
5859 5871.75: 0.81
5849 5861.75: 0.70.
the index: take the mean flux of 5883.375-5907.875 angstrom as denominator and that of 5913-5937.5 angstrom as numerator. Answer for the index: 1.24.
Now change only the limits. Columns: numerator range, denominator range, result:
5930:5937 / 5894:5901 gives 1.32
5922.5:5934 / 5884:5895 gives 1.32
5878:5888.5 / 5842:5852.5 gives 0.80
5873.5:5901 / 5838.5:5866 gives 0.81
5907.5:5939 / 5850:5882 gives 1.01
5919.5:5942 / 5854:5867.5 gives 1.03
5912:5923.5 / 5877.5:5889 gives 1.15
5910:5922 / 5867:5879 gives 0.98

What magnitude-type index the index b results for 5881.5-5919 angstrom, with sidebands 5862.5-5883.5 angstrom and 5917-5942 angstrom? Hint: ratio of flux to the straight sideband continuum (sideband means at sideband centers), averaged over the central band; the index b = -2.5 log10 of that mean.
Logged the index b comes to 0.15 mag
